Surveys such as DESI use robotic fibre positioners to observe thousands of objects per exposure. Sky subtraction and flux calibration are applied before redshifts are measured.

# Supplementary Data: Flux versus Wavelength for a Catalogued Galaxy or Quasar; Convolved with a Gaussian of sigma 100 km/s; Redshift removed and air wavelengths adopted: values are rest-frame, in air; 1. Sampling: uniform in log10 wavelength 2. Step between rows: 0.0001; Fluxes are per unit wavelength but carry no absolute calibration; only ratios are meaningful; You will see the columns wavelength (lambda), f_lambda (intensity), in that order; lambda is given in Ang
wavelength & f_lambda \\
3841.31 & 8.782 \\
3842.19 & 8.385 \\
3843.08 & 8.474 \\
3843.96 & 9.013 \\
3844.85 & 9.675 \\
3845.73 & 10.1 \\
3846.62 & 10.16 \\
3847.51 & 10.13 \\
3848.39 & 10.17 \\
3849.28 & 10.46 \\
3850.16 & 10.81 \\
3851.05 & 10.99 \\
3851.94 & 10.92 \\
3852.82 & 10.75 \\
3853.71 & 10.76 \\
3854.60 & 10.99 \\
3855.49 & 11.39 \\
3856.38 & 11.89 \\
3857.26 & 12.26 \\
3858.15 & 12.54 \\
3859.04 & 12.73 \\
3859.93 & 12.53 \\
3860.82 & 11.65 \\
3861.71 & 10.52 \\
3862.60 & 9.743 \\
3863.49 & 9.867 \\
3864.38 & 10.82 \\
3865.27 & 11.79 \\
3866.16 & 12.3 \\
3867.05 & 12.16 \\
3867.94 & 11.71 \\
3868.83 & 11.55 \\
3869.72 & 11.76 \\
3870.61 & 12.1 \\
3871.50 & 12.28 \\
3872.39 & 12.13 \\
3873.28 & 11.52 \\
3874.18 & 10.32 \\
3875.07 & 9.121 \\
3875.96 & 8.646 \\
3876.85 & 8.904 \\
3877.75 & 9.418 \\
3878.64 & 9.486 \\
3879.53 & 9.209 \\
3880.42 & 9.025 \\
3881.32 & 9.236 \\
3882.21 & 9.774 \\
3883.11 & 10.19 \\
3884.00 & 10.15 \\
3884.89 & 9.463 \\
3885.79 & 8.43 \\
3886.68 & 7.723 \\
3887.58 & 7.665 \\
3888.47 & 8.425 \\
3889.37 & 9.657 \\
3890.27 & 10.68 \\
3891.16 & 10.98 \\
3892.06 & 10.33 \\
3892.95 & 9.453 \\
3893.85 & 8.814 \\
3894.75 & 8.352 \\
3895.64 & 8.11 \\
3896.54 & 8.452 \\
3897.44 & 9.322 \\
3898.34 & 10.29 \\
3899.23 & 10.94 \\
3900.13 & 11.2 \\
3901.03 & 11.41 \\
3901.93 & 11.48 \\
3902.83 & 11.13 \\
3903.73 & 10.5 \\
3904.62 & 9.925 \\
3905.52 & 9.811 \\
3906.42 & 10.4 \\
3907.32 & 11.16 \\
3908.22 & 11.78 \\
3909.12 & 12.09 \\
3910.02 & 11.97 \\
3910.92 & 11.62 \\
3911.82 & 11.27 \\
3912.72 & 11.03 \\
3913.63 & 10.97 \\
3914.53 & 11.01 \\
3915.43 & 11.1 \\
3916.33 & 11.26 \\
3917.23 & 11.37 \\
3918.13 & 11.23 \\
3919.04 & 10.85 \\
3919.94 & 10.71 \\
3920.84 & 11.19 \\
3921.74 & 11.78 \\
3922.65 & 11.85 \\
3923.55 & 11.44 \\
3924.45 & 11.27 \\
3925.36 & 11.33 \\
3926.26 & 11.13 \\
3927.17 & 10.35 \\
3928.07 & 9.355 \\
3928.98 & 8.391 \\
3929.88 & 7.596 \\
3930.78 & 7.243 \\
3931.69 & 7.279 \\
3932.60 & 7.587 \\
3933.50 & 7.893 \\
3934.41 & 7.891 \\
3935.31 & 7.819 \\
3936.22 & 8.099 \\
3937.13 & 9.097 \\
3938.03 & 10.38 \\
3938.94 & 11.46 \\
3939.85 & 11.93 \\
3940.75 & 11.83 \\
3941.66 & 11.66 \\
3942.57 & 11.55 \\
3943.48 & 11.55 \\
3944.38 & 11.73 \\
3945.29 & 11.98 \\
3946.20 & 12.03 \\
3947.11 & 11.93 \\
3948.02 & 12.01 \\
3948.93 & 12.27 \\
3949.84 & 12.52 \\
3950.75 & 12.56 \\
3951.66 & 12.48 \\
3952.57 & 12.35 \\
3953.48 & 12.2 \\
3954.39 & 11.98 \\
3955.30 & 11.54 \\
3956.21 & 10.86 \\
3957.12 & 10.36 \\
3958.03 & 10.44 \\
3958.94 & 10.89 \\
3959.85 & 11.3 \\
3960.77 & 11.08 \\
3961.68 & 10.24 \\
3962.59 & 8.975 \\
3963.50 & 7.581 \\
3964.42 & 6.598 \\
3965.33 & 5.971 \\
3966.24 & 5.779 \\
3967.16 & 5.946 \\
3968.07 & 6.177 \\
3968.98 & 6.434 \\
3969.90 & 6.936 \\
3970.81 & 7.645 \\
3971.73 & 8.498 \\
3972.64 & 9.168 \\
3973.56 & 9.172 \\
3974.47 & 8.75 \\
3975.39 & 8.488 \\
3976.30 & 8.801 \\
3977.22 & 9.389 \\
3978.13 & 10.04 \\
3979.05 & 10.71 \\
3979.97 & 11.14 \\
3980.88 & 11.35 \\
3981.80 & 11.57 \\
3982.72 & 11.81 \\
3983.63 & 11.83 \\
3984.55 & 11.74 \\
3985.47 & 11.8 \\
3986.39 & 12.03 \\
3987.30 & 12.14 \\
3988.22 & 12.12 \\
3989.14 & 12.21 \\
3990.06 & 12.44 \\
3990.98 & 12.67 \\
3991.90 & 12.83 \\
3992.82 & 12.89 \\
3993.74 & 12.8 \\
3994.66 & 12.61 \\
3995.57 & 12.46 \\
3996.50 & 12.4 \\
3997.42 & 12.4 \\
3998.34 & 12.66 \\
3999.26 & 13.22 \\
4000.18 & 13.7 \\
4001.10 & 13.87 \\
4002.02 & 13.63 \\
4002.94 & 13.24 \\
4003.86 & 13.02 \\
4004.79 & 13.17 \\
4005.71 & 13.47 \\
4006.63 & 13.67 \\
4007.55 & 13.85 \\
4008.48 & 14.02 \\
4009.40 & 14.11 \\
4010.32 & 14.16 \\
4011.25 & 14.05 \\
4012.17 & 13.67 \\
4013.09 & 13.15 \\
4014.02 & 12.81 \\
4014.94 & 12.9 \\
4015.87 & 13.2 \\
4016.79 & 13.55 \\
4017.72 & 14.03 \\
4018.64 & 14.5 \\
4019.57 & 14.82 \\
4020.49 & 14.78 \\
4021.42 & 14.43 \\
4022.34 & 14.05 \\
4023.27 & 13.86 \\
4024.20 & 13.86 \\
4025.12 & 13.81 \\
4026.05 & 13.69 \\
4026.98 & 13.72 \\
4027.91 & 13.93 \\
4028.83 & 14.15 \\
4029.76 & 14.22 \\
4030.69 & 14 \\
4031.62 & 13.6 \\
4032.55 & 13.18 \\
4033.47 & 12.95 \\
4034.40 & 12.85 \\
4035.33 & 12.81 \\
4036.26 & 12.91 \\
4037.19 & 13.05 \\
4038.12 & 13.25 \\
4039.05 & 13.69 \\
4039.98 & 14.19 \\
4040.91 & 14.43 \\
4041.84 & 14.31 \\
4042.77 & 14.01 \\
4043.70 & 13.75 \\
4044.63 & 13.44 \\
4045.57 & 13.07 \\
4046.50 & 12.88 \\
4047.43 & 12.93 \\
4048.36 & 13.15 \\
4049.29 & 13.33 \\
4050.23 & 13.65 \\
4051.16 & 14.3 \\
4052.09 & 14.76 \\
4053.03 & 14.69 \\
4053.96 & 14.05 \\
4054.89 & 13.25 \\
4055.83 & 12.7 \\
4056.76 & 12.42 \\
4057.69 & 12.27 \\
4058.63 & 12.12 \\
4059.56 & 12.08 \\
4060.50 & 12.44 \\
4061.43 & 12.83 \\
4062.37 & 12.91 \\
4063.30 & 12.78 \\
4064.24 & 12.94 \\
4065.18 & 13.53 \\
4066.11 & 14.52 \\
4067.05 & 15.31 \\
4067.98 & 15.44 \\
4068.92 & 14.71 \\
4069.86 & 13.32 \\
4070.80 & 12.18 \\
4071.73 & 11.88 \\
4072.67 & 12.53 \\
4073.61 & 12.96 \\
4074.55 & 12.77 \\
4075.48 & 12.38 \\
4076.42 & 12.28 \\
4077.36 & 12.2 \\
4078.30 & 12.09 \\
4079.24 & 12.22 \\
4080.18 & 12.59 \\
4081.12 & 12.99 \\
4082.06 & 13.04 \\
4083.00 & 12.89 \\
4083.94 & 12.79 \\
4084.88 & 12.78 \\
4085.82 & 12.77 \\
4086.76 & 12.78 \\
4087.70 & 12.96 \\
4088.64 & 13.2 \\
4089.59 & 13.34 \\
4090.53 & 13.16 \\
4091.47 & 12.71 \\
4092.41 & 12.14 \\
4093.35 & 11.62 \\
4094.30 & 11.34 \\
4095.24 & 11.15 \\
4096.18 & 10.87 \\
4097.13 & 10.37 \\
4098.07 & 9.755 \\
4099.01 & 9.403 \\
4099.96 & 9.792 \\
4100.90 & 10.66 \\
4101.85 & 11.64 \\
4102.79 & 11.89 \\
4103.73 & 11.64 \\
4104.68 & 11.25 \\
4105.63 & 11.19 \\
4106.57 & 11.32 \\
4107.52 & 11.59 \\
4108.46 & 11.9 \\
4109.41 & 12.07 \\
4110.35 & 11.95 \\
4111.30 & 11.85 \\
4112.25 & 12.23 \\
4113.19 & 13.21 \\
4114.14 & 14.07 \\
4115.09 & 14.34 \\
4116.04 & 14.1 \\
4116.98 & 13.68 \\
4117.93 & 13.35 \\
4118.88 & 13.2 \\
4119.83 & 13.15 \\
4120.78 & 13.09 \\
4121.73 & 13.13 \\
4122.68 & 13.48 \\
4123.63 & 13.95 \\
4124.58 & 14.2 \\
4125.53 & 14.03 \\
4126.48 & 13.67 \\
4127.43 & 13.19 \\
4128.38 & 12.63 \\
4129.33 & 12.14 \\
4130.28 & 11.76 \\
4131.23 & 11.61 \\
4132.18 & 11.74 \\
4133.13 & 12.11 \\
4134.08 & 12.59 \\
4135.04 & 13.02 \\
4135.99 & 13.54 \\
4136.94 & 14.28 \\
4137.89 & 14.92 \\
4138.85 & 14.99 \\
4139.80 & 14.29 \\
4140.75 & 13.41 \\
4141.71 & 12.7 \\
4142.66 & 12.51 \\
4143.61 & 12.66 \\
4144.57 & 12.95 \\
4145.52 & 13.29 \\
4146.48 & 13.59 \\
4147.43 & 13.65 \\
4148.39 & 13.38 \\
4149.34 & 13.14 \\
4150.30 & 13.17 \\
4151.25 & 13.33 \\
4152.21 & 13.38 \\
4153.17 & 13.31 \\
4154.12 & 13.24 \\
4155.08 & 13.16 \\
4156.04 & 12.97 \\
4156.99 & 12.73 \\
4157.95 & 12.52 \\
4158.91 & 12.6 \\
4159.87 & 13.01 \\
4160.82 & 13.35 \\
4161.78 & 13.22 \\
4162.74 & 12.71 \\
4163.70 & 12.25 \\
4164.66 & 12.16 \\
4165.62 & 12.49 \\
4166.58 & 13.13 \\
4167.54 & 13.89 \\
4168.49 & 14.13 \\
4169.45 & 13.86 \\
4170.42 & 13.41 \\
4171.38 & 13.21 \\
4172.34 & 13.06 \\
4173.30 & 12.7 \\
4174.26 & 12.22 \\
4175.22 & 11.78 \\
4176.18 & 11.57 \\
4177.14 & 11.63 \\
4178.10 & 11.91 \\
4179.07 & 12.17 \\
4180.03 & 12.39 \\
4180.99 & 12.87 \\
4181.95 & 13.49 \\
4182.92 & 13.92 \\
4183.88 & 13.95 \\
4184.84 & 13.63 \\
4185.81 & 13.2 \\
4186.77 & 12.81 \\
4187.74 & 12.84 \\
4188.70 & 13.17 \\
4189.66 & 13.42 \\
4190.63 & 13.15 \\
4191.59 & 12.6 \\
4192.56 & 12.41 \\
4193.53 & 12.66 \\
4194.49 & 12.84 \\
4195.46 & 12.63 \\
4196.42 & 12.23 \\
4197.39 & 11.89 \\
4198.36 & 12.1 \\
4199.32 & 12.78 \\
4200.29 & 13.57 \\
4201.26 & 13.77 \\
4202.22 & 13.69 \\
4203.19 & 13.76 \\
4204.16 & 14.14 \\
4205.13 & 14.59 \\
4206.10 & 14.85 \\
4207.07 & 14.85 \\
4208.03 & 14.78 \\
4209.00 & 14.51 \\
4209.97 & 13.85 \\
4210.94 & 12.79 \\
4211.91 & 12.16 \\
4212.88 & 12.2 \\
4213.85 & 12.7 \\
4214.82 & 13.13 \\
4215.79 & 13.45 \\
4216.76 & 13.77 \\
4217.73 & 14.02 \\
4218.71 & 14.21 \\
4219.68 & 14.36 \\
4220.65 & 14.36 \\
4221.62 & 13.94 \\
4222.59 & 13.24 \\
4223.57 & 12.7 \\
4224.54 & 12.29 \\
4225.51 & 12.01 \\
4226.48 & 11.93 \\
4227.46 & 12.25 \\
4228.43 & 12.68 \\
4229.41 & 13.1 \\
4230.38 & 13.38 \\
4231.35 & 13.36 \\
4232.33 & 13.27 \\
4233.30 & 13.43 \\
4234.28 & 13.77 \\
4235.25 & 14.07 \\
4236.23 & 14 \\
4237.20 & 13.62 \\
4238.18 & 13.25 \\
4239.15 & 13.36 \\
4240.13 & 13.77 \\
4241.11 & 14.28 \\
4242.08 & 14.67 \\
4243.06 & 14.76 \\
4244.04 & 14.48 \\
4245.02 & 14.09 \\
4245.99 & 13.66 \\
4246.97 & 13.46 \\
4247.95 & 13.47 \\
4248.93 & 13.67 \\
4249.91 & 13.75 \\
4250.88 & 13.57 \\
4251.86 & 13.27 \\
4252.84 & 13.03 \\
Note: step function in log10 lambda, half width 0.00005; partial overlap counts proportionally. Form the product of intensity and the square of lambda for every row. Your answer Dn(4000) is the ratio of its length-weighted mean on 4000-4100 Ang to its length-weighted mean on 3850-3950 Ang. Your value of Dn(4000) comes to 1.35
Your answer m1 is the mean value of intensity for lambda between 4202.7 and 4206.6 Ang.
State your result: 14.3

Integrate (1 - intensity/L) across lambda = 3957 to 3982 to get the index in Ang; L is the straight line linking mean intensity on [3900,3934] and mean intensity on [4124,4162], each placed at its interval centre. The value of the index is 5.1 Ang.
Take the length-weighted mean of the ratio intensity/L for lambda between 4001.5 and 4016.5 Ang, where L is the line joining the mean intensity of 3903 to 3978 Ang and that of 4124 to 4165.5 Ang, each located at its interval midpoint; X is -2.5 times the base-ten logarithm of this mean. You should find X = -0.21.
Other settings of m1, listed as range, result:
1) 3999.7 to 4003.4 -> 13.6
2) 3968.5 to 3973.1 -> 7.72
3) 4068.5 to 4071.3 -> 13.4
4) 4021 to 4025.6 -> 14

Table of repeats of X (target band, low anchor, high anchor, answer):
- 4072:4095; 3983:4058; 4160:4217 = 0.057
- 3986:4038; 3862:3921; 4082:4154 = -0.153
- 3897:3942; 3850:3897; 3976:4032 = 0.085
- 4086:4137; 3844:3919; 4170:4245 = 0.007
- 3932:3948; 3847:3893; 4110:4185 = 0.079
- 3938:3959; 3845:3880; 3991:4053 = 0.055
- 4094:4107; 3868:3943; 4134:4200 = 0.134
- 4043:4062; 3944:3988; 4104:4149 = -0.132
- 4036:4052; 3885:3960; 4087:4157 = -0.151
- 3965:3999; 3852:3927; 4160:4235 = 0.099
